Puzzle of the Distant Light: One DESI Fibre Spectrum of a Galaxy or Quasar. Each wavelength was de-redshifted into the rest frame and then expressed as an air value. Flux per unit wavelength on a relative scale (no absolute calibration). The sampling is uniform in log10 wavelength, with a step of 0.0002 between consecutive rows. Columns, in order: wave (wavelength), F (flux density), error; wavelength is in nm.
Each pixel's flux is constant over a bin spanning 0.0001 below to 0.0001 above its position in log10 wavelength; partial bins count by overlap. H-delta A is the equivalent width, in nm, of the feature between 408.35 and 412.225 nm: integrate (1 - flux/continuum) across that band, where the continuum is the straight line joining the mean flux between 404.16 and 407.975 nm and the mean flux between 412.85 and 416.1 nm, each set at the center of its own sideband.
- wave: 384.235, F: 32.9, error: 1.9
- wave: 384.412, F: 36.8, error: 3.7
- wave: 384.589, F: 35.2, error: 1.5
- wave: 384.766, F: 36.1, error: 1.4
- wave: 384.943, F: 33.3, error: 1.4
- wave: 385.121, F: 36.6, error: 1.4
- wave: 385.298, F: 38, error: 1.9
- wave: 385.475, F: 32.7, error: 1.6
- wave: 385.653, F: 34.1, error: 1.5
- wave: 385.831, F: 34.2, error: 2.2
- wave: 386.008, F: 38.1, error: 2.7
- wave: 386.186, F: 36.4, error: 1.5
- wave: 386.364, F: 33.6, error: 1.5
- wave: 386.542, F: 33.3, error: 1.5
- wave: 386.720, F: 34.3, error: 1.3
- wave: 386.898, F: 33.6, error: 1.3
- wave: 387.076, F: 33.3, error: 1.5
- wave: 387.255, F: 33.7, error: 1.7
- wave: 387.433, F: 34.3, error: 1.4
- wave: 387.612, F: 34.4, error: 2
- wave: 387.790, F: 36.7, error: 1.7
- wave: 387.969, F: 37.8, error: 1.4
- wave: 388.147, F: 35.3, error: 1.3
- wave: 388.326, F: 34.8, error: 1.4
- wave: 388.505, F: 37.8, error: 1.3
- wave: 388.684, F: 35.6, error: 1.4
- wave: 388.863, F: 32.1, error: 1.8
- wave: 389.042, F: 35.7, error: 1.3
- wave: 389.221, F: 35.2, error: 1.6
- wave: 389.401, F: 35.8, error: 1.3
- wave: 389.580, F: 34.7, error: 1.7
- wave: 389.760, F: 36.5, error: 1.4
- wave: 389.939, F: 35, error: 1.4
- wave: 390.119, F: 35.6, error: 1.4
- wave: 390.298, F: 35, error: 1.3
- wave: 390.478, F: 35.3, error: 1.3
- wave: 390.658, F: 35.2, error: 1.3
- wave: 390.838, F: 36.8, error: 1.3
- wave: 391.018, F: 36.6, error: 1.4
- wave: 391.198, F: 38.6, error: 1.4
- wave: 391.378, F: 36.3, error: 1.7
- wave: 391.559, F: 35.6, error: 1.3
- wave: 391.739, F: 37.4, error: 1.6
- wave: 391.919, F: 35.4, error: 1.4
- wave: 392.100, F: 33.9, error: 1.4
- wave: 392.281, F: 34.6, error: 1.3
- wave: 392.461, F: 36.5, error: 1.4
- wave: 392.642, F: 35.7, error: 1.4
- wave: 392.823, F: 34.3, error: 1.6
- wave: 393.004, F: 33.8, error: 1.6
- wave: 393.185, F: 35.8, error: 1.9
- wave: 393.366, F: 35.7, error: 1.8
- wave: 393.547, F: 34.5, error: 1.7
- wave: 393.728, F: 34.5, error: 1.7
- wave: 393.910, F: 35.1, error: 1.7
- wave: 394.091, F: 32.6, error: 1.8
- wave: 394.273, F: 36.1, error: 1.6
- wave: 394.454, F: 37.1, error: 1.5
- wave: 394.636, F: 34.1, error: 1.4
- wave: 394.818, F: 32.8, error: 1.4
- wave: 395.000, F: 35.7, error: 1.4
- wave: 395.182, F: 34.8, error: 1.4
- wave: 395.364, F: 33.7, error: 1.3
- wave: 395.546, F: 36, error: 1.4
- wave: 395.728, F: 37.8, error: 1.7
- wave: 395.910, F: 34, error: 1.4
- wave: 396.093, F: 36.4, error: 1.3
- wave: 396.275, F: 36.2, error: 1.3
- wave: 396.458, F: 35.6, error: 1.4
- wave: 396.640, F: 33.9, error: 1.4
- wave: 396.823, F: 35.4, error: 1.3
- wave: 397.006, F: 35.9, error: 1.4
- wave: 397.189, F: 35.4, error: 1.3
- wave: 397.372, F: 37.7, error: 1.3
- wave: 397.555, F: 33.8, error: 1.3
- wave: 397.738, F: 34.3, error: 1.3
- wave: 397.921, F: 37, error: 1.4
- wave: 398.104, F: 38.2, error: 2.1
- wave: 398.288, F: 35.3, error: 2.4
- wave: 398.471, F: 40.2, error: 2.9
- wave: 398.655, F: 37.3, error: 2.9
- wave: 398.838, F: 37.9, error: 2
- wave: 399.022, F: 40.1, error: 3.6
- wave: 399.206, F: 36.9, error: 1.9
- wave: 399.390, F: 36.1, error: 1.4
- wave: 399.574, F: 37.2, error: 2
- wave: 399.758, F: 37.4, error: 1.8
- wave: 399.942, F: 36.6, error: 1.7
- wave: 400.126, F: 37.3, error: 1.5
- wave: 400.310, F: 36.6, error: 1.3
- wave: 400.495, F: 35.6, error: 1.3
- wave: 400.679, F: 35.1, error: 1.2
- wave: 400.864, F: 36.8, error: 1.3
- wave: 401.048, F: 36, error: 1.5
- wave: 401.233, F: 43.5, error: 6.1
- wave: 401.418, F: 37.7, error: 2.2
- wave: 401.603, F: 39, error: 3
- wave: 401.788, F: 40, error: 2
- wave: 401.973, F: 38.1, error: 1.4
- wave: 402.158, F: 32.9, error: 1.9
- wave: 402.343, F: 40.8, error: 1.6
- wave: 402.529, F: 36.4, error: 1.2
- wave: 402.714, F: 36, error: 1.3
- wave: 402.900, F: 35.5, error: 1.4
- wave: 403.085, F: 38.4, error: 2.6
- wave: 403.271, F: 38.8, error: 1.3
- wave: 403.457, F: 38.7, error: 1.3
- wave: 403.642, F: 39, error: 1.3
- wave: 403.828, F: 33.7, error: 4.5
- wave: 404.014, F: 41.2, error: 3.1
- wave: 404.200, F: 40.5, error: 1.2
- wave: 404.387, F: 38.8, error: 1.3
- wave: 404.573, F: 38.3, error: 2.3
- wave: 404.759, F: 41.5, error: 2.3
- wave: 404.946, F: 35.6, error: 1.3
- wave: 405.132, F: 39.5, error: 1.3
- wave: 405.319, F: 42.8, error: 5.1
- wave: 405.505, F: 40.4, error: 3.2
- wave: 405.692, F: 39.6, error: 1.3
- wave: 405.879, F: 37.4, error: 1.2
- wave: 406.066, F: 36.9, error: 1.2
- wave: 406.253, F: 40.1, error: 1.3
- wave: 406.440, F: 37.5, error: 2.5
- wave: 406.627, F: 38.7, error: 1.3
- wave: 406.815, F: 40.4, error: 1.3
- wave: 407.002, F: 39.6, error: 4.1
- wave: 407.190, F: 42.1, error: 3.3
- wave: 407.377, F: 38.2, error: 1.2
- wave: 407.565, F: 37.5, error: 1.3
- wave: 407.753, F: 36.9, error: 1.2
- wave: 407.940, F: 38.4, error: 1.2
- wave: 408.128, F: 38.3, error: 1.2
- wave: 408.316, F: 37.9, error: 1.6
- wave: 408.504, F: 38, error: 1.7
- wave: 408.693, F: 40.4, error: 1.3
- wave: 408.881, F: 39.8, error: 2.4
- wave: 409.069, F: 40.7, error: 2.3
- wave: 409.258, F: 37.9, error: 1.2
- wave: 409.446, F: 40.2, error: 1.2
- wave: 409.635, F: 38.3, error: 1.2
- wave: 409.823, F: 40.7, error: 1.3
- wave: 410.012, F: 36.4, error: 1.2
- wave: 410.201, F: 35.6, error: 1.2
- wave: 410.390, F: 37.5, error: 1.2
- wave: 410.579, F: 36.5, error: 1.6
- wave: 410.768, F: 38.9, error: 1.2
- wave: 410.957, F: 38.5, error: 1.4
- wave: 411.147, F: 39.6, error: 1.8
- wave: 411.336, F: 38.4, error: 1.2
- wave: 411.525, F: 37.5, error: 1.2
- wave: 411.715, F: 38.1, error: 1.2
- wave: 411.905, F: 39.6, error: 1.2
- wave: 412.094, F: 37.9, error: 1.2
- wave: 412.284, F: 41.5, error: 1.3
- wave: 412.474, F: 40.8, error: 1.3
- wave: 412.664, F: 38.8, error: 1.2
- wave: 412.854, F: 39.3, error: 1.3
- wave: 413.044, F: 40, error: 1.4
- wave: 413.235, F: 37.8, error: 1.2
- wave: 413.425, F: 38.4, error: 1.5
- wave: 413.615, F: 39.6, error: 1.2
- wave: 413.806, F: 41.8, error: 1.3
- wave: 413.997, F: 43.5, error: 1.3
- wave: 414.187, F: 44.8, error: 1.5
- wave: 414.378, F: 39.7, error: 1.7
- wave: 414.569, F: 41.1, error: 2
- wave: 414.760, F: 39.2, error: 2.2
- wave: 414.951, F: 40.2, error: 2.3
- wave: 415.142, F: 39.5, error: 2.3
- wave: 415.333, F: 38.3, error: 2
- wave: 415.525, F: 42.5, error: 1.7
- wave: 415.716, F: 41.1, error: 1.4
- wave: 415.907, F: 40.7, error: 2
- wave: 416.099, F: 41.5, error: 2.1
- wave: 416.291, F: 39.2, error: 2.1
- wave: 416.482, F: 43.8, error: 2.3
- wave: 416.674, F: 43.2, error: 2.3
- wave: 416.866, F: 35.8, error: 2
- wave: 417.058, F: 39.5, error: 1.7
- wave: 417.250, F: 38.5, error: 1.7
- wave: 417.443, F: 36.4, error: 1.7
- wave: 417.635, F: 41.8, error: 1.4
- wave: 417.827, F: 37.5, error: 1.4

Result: 0.12 nm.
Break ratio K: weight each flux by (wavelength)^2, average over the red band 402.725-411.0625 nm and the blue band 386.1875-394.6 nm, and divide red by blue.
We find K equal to 1.2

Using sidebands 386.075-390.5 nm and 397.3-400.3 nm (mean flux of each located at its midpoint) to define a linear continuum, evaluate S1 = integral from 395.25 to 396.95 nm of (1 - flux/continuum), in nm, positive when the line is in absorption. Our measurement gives 0.05 nm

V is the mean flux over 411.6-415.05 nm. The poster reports 40.1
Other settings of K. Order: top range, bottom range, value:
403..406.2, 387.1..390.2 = 1.19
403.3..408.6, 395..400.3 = 1.11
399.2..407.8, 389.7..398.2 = 1.13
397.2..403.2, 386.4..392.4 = 1.11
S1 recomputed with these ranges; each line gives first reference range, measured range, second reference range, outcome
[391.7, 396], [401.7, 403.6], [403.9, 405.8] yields 0.06 nm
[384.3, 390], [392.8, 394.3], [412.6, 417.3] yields 0.07 nm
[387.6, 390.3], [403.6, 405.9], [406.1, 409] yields -0.05 nm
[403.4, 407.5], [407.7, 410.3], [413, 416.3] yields 0.07 nm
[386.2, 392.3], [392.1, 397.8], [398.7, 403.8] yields 0.19 nm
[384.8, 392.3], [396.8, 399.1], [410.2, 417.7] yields 0.01 nm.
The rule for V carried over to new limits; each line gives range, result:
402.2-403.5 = 37.6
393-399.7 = 35.8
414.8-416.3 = 40.4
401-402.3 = 38.3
